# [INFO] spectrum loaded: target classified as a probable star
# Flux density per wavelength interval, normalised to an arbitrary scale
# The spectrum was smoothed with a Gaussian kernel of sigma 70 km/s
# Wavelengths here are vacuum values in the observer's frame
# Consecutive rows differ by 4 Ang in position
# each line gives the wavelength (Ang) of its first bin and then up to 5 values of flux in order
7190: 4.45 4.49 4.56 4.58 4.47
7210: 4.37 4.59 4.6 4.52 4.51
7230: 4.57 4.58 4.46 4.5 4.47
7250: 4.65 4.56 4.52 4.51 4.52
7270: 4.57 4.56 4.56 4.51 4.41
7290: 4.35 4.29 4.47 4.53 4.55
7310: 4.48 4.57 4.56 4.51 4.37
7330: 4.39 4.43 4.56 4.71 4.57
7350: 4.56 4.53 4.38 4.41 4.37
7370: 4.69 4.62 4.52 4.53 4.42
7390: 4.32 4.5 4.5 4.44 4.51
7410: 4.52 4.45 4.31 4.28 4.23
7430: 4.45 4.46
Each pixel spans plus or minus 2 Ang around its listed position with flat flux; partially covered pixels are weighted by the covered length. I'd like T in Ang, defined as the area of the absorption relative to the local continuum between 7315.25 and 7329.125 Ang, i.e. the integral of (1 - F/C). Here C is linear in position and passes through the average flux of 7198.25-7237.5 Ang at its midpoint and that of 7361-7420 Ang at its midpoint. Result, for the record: 0.1 Ang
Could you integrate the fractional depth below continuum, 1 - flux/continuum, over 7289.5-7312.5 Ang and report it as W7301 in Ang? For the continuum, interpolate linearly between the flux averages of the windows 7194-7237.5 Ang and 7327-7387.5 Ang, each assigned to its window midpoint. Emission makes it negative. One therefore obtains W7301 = 0.3 Ang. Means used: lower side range 4.53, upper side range 4.51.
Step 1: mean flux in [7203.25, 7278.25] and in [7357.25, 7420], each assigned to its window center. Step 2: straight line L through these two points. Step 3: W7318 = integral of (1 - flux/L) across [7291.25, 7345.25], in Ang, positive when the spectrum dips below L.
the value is 0.1 Ang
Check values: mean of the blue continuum 4.53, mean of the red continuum 4.47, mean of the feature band 4.49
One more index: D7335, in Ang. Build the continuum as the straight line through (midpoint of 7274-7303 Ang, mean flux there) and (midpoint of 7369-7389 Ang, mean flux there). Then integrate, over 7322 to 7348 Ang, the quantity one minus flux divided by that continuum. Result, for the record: -0.1 Ang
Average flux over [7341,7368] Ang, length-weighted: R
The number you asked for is 4.5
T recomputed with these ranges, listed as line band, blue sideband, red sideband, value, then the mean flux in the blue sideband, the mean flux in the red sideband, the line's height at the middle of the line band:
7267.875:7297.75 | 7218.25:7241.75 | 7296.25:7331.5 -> 0.3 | 4.53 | 4.49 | 4.51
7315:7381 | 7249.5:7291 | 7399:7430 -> -0.9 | 4.52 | 4.4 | 4.45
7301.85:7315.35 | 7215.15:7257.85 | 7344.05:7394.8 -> 0.0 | 4.54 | 4.49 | 4.52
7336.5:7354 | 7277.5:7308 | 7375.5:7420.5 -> -0.5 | 4.45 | 4.46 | 4.45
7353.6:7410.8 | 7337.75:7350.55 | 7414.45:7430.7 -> -0.2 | 4.61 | 4.32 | 4.47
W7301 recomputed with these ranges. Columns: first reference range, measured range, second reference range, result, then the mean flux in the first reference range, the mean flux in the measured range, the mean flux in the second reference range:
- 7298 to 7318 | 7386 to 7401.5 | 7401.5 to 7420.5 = 0.07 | 4.53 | 4.44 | 4.44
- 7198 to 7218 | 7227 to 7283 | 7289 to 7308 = -0.75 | 4.52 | 4.54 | 4.44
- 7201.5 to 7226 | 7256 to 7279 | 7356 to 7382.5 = -0.14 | 4.52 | 4.54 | 4.5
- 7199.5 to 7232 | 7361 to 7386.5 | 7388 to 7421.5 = -0.38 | 4.53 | 4.52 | 4.44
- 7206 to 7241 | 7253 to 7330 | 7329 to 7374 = 0.47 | 4.52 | 4.49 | 4.52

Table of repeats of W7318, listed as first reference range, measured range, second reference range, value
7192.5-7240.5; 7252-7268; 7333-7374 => 0.0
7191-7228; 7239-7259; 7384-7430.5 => -0.2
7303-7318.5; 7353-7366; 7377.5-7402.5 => 0.2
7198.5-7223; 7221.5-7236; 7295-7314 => -0.1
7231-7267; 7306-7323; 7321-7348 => -0.1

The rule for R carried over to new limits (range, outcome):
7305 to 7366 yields 4.5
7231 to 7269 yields 4.53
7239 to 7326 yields 4.5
